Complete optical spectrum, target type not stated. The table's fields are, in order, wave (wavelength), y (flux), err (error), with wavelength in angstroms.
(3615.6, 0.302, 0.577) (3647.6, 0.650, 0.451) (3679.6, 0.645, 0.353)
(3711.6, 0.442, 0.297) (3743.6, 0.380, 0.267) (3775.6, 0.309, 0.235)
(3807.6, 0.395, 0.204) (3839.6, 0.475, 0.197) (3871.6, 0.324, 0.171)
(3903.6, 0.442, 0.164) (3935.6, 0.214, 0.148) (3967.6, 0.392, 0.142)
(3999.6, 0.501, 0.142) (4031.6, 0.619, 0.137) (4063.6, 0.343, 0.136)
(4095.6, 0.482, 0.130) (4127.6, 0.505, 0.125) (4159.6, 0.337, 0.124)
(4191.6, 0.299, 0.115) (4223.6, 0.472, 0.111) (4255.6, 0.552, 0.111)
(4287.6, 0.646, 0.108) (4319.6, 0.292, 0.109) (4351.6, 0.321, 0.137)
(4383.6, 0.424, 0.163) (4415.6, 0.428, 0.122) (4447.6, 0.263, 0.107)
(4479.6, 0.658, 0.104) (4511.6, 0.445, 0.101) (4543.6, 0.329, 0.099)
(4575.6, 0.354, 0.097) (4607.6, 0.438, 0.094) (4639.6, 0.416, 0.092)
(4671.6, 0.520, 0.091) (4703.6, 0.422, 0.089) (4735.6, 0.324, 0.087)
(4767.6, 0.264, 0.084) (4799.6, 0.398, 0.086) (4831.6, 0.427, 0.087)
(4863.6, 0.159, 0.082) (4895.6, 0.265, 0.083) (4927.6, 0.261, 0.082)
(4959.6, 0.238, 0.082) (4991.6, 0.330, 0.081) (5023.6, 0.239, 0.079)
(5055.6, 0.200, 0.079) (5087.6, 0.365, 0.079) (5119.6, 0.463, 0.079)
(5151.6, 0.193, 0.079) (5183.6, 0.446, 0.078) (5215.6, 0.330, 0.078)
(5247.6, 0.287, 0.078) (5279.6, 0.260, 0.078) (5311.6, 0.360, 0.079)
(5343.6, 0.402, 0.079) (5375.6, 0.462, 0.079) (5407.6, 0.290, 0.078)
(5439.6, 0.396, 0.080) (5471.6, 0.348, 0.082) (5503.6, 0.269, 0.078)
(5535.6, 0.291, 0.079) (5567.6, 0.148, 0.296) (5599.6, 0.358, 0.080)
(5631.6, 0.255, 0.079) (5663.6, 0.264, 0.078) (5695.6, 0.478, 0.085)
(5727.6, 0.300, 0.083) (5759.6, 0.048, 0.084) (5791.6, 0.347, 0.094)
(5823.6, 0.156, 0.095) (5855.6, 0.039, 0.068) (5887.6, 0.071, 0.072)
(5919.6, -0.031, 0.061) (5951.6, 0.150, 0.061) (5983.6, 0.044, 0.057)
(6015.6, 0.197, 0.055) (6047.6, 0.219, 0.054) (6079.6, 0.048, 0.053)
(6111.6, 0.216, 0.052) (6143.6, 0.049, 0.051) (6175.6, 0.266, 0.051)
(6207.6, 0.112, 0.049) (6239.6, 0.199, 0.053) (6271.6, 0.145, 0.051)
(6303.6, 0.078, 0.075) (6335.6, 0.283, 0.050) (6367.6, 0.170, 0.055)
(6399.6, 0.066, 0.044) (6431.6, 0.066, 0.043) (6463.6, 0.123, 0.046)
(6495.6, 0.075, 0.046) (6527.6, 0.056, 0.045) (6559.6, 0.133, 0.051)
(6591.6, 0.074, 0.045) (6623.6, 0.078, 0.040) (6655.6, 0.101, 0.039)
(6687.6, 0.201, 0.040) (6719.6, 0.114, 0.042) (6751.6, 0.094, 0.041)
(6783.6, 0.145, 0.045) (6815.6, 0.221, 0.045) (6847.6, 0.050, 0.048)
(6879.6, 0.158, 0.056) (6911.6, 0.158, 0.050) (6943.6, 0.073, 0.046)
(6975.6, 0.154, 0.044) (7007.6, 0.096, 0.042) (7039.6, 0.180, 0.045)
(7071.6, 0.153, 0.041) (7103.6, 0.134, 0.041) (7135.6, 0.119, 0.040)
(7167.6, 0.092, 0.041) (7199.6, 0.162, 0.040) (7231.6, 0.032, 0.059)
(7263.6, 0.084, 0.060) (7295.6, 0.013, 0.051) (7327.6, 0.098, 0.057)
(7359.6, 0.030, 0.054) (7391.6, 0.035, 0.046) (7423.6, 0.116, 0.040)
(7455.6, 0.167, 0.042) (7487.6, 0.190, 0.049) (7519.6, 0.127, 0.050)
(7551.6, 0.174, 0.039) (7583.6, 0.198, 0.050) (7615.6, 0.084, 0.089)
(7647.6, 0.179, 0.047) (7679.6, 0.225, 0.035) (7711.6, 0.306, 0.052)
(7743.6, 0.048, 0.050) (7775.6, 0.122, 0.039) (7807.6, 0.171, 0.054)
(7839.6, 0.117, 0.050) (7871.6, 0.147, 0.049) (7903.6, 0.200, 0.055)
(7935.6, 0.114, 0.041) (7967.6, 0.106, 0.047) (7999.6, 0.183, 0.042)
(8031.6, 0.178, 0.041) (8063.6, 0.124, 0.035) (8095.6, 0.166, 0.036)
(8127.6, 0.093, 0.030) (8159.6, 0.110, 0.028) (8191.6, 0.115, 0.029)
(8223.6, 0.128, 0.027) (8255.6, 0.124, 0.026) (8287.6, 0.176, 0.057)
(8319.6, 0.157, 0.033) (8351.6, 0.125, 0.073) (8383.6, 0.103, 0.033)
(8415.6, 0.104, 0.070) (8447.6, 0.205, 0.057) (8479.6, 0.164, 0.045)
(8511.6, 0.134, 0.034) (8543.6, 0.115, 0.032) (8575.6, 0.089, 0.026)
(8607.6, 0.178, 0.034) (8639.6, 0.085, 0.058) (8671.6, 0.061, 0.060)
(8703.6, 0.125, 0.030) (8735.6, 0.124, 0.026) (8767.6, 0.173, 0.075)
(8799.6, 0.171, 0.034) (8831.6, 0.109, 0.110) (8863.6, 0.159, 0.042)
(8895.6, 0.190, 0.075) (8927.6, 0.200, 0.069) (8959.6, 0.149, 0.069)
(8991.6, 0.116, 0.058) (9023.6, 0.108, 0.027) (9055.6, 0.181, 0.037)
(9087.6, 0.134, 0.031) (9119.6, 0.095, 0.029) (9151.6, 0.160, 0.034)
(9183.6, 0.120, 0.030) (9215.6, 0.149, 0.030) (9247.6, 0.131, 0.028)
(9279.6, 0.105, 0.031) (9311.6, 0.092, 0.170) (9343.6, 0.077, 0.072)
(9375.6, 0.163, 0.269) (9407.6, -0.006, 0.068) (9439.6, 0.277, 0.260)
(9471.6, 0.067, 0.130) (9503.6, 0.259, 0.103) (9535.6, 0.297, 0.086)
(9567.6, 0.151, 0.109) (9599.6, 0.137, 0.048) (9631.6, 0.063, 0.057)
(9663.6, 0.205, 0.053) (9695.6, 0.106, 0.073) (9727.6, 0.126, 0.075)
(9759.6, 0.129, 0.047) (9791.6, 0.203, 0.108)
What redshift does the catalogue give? 0.542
